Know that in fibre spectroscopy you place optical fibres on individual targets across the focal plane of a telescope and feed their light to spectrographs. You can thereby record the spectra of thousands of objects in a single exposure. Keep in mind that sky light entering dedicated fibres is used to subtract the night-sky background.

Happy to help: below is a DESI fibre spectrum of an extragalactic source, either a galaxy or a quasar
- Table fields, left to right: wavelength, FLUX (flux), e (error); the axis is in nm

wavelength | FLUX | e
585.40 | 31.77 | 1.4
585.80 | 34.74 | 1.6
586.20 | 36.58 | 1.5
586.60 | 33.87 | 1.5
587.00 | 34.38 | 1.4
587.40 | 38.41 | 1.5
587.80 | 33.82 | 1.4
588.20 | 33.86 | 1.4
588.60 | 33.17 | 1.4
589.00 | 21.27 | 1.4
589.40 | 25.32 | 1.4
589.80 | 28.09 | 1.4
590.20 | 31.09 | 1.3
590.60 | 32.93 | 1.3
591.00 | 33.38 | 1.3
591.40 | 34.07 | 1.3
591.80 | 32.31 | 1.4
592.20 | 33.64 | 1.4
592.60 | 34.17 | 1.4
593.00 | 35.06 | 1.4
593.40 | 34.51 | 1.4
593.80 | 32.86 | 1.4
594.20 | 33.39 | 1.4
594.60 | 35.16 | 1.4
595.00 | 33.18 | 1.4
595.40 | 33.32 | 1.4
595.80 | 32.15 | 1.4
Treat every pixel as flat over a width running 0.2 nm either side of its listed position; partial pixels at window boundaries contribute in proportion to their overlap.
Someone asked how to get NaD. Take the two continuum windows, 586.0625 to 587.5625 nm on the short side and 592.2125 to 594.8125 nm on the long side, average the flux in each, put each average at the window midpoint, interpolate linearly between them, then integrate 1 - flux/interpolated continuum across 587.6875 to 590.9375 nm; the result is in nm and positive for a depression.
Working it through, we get 0.476 nm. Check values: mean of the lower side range 35.7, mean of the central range 30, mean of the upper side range 34.1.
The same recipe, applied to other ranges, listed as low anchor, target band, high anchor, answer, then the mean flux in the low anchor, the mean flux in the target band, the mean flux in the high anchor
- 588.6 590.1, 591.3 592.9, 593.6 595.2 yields -0.172 nm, 26.4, 33.6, 33.6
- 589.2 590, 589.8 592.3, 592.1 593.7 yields -0.207 nm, 26.7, 32.5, 34.3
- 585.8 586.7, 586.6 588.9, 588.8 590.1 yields -0.261 nm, 35.3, 34.1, 25.4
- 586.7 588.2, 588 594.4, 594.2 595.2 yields 0.509 nm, 35.2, 31.8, 34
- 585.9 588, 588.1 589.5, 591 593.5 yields 0.267 nm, 35.4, 28.2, 33.9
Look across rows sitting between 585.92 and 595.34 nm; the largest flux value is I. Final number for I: 38.41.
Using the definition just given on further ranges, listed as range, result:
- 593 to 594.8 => 35.16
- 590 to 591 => 33.38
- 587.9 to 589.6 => 33.86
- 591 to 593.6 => 35.06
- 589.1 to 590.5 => 31.09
